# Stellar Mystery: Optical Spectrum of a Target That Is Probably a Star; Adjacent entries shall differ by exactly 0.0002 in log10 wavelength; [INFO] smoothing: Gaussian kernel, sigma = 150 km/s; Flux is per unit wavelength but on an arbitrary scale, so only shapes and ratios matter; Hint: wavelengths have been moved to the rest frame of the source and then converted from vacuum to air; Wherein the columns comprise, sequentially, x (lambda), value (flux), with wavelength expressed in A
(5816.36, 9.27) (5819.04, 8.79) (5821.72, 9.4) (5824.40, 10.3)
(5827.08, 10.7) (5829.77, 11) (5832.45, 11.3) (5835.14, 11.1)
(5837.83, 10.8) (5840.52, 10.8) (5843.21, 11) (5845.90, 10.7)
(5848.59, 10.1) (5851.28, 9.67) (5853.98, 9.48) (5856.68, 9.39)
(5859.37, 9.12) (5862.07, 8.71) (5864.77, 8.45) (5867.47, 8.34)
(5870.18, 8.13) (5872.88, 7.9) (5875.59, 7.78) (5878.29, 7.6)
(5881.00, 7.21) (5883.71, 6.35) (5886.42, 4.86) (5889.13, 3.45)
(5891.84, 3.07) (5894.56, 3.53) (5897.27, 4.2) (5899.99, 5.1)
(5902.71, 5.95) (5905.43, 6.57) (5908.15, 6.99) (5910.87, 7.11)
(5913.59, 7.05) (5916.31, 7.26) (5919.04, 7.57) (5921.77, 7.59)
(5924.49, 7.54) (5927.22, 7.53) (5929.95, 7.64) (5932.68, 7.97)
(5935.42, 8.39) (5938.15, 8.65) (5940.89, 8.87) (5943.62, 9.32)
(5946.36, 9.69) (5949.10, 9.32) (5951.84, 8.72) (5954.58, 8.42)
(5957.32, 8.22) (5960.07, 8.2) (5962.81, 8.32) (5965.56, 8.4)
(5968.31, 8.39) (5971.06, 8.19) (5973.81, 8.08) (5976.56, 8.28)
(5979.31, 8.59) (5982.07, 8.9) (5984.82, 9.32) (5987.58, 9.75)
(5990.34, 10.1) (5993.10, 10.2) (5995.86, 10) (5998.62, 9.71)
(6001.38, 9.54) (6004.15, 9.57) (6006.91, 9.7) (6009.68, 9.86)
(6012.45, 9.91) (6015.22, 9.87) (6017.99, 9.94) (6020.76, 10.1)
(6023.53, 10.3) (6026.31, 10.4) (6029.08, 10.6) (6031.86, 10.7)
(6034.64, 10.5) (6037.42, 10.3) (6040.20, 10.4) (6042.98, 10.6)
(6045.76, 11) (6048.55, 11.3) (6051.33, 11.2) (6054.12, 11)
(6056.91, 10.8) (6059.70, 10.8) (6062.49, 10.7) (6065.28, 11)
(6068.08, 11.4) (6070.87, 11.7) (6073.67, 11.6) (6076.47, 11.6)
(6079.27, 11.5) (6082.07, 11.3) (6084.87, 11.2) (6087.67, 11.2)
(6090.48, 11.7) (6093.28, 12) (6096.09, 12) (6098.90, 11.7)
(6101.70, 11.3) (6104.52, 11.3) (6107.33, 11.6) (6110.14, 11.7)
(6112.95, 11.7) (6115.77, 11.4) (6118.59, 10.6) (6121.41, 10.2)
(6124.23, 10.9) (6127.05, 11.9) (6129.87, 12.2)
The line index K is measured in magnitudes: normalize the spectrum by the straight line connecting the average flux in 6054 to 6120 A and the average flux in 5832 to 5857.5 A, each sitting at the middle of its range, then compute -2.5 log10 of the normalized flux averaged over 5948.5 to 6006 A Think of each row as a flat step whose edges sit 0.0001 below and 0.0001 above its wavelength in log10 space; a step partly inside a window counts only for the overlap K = 0.22 mag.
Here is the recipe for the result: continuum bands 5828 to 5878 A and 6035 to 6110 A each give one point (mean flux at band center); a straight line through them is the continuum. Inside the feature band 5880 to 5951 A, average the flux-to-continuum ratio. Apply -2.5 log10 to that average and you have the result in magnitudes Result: 0.42 mag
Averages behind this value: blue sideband 9.62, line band 6.89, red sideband 11.2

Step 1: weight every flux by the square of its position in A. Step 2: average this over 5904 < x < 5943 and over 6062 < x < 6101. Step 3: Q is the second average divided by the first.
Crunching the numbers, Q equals 1.58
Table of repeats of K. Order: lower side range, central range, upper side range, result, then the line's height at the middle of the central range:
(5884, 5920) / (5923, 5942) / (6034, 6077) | -0.21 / 6.67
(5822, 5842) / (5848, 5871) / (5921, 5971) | 0.13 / 10.2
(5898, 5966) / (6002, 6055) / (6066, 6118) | -0.03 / 10.1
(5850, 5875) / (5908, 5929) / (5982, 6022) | 0.24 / 9.18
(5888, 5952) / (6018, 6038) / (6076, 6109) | -0.06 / 9.85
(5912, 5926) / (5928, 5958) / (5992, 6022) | -0.07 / 8.07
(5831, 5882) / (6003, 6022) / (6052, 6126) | 0.09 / 10.7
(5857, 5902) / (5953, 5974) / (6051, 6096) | 0.04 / 8.61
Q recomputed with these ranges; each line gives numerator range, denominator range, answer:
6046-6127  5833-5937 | 1.57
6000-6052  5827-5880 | 1.14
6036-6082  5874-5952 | 1.66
